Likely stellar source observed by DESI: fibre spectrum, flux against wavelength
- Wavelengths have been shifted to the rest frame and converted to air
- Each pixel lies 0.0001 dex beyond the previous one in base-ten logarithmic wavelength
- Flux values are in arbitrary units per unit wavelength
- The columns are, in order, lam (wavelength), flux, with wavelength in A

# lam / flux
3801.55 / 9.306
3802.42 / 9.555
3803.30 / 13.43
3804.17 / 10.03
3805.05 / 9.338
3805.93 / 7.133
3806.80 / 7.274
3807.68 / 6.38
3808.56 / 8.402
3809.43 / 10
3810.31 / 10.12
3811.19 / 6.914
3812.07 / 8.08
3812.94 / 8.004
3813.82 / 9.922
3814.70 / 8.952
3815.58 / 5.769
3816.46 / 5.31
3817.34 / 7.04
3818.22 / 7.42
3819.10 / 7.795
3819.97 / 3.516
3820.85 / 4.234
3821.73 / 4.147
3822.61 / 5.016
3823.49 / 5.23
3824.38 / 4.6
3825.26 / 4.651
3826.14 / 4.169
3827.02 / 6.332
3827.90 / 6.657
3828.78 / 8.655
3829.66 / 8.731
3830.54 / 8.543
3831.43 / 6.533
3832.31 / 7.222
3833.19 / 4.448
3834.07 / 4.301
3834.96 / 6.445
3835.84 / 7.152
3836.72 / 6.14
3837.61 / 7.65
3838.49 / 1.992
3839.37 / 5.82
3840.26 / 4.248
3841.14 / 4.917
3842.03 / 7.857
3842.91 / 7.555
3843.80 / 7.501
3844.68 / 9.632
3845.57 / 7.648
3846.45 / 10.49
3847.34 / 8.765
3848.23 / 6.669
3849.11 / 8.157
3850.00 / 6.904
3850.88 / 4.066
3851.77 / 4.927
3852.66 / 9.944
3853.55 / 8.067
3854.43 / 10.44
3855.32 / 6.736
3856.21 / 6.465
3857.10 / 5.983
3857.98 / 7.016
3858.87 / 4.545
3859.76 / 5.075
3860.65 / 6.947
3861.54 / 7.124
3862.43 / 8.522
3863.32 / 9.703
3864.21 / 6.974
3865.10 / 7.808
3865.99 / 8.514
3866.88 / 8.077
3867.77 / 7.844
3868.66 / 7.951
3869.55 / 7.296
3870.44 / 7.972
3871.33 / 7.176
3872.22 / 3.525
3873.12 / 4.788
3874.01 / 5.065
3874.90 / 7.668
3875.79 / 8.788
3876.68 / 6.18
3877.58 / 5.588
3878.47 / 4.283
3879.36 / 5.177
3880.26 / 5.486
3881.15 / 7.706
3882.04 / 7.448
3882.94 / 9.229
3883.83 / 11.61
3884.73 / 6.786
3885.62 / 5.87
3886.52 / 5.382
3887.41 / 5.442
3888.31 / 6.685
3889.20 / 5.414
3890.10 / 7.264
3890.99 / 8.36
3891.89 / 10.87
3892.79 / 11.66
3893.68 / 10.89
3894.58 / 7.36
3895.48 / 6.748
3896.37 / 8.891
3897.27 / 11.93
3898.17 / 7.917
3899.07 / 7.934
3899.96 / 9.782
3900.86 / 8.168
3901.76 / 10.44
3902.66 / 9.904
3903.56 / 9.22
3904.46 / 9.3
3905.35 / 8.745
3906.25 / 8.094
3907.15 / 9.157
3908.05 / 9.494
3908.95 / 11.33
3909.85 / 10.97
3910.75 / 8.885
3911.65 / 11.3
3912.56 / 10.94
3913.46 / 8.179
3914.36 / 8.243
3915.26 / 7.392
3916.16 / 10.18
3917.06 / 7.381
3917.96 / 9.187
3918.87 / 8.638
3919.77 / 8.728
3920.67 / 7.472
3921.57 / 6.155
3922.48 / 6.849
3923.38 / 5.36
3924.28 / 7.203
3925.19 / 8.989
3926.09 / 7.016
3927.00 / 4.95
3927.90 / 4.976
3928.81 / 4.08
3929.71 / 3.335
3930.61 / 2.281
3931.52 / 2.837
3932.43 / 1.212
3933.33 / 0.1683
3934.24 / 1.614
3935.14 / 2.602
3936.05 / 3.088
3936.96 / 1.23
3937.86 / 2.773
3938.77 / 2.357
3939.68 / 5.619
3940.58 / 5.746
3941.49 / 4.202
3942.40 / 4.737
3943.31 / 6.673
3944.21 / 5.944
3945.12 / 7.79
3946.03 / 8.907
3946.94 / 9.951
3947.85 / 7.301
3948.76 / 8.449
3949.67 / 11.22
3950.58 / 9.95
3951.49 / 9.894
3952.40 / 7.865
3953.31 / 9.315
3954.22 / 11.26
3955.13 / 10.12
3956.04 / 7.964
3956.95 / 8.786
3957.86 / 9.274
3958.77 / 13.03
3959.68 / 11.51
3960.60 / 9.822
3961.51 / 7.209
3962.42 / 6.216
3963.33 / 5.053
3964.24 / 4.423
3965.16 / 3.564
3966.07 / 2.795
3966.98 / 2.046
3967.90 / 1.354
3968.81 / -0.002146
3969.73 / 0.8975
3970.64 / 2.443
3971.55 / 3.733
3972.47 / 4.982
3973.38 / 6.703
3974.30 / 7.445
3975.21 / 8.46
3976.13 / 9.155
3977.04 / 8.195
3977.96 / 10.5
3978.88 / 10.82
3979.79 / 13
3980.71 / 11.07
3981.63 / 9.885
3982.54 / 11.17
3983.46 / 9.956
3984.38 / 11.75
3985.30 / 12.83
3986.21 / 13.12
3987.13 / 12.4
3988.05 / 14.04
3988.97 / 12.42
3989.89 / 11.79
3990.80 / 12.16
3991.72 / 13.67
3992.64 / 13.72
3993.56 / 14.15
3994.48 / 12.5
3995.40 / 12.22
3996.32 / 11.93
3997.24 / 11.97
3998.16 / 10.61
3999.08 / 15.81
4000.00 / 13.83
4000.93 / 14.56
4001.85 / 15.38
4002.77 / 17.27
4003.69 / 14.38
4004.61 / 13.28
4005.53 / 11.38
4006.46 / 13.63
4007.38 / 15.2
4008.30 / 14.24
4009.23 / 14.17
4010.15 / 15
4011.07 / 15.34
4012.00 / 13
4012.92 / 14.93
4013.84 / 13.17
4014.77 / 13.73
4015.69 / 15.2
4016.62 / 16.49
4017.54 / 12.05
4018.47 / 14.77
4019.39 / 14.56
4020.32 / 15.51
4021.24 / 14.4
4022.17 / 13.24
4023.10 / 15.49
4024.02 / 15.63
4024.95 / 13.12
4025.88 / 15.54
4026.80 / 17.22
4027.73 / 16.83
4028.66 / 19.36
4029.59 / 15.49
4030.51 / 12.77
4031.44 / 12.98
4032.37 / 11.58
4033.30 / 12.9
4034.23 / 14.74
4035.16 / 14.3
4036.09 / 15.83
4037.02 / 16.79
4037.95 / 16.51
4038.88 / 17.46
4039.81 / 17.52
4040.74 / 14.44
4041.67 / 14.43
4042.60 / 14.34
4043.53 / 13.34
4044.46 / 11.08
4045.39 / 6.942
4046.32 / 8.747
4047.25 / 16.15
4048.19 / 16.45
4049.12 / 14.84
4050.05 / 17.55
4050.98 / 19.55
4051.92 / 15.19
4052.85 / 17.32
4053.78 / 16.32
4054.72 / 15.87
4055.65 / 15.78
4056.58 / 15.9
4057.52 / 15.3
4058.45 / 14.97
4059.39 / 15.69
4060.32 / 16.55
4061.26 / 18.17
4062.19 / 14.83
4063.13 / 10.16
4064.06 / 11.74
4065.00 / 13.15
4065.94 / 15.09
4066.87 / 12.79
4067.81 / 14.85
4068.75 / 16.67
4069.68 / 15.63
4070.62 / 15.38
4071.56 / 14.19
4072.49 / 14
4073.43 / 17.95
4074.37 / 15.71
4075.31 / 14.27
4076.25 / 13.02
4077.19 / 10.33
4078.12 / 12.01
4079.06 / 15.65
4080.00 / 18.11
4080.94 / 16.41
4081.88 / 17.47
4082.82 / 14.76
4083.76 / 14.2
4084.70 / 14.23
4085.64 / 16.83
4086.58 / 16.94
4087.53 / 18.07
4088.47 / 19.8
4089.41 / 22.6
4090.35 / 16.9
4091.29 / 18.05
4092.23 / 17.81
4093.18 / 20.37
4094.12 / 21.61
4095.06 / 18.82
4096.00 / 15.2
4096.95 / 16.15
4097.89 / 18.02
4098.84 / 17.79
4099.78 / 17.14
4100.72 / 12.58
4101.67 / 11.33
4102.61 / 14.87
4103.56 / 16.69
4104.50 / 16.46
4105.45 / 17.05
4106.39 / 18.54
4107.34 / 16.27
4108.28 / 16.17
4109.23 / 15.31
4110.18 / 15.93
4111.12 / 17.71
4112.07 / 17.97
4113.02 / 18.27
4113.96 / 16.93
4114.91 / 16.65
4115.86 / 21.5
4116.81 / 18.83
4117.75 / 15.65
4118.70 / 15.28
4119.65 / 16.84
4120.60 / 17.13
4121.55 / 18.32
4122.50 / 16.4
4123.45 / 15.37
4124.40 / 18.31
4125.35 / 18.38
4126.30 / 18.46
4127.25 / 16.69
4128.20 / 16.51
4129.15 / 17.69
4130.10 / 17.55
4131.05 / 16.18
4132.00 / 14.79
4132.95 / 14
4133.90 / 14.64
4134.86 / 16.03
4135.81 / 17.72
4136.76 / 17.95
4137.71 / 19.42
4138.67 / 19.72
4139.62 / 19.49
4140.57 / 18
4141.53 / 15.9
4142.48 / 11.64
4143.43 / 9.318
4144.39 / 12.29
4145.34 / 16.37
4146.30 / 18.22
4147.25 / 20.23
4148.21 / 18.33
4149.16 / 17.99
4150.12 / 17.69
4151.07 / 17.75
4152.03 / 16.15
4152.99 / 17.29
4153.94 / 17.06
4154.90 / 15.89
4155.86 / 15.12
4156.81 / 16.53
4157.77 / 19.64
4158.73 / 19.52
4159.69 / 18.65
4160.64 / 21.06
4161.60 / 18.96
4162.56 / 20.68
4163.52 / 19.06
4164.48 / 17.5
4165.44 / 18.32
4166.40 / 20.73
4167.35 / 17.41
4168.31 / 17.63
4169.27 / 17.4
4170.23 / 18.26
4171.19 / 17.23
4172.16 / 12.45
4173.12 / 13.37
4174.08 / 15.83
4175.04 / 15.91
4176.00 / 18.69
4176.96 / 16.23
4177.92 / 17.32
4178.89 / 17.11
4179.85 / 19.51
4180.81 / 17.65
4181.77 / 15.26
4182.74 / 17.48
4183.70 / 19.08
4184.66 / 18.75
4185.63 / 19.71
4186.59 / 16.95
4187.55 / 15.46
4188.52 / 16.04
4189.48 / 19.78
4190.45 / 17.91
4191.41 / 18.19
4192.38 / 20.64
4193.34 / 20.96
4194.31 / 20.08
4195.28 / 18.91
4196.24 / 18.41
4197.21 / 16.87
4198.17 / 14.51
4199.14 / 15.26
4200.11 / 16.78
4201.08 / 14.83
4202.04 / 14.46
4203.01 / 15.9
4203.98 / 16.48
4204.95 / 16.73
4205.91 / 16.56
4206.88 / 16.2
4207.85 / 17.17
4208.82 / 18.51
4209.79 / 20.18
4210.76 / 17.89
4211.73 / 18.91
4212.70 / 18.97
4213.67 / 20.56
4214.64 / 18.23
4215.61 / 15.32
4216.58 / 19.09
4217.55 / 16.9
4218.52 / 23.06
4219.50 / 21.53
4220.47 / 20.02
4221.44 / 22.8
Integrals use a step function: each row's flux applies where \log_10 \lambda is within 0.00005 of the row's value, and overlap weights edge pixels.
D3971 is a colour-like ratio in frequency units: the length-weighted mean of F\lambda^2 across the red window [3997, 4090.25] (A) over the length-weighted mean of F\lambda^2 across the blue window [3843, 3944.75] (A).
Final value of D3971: 2.27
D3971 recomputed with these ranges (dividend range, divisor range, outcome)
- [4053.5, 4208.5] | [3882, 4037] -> 1.88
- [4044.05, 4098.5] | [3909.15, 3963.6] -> 2.38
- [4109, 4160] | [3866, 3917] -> 2.36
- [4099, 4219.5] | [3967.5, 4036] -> 1.50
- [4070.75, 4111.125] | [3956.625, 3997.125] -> 1.93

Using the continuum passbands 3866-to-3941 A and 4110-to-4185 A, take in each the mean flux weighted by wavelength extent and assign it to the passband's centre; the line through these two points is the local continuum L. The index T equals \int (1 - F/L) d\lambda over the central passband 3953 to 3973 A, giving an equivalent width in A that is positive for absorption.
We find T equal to 6.9 A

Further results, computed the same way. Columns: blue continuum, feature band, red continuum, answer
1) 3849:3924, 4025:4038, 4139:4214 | -2.6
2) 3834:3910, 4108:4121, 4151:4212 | -1.5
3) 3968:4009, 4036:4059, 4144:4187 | -3.3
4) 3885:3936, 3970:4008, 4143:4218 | -3.9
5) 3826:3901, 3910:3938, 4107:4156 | 9.8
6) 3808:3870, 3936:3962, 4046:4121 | 8.0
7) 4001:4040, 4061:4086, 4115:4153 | 1.7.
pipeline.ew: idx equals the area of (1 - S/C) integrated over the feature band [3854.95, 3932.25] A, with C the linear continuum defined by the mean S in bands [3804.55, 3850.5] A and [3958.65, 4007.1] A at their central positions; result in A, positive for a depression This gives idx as 5.71 A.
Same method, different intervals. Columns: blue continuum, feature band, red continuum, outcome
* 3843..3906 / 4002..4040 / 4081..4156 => -4.57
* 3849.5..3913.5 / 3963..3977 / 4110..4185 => 8.52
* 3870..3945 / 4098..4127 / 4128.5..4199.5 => -2.96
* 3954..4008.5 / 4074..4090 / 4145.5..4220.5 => -2.29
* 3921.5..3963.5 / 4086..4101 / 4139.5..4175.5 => -4.45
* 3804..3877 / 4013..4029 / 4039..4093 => -1.60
